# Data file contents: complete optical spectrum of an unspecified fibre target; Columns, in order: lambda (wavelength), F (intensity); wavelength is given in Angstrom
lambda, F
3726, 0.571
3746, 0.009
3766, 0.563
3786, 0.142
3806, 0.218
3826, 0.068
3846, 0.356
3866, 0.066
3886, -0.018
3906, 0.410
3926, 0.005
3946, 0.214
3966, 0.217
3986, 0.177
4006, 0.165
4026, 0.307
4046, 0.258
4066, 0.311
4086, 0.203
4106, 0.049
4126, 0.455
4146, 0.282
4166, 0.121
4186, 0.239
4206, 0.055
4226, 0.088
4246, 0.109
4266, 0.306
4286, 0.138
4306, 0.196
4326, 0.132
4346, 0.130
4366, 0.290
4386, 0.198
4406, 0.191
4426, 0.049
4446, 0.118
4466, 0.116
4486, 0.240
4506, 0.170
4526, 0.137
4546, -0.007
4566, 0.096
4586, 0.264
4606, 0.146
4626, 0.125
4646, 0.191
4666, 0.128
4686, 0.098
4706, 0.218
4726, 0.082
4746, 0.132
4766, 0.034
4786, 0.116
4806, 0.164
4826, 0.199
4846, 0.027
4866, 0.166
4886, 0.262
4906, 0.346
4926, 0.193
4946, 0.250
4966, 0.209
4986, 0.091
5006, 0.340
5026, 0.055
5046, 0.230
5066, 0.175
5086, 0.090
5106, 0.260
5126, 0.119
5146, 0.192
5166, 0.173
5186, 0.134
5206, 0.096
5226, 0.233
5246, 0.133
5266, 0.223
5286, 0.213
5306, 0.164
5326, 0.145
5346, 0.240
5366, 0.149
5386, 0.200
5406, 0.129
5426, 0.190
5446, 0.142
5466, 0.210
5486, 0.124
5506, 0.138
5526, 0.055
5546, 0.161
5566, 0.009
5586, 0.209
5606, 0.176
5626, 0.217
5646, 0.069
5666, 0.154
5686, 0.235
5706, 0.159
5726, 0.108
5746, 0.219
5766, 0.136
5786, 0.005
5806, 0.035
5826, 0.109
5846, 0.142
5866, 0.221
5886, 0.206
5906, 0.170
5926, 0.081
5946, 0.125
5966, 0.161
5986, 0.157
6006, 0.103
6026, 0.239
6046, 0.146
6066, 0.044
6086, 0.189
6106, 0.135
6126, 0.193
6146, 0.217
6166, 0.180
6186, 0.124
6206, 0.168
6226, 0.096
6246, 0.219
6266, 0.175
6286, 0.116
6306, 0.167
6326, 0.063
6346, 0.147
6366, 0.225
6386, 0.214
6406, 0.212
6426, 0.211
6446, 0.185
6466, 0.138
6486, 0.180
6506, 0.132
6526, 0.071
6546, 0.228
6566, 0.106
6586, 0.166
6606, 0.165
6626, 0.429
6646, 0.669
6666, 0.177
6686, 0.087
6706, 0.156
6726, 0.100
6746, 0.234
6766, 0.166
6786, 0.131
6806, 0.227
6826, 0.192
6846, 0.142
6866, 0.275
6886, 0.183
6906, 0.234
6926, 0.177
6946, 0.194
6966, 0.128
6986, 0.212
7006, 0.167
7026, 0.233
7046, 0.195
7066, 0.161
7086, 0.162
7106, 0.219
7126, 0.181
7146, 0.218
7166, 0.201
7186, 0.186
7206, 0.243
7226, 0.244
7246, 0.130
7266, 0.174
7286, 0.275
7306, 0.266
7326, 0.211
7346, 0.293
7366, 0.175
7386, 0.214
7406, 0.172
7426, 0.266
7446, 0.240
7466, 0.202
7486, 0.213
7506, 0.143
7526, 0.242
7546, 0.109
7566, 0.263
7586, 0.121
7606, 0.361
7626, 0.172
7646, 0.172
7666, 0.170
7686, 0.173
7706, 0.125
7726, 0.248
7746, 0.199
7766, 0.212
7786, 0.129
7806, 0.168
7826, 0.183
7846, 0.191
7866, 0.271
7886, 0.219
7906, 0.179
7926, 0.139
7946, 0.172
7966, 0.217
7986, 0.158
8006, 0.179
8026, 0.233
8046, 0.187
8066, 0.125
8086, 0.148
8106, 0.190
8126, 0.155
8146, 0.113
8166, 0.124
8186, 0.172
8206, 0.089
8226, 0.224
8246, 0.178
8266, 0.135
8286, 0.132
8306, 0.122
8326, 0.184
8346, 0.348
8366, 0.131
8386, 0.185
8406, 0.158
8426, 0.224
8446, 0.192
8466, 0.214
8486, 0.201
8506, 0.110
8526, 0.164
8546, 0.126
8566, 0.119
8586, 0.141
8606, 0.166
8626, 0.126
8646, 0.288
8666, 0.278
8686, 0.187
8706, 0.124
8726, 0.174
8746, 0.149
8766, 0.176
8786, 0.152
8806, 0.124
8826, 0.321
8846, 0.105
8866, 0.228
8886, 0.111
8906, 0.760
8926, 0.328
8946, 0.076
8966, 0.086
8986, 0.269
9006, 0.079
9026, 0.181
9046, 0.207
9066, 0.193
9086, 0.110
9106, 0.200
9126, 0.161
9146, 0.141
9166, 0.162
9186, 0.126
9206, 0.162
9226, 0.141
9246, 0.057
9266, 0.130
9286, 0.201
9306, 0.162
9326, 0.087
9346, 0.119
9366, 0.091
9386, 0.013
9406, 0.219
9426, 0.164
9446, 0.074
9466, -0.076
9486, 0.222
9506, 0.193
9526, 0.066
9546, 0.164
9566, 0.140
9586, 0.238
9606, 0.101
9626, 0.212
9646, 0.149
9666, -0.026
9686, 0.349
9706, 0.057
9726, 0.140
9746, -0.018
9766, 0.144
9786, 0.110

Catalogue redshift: 0.780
